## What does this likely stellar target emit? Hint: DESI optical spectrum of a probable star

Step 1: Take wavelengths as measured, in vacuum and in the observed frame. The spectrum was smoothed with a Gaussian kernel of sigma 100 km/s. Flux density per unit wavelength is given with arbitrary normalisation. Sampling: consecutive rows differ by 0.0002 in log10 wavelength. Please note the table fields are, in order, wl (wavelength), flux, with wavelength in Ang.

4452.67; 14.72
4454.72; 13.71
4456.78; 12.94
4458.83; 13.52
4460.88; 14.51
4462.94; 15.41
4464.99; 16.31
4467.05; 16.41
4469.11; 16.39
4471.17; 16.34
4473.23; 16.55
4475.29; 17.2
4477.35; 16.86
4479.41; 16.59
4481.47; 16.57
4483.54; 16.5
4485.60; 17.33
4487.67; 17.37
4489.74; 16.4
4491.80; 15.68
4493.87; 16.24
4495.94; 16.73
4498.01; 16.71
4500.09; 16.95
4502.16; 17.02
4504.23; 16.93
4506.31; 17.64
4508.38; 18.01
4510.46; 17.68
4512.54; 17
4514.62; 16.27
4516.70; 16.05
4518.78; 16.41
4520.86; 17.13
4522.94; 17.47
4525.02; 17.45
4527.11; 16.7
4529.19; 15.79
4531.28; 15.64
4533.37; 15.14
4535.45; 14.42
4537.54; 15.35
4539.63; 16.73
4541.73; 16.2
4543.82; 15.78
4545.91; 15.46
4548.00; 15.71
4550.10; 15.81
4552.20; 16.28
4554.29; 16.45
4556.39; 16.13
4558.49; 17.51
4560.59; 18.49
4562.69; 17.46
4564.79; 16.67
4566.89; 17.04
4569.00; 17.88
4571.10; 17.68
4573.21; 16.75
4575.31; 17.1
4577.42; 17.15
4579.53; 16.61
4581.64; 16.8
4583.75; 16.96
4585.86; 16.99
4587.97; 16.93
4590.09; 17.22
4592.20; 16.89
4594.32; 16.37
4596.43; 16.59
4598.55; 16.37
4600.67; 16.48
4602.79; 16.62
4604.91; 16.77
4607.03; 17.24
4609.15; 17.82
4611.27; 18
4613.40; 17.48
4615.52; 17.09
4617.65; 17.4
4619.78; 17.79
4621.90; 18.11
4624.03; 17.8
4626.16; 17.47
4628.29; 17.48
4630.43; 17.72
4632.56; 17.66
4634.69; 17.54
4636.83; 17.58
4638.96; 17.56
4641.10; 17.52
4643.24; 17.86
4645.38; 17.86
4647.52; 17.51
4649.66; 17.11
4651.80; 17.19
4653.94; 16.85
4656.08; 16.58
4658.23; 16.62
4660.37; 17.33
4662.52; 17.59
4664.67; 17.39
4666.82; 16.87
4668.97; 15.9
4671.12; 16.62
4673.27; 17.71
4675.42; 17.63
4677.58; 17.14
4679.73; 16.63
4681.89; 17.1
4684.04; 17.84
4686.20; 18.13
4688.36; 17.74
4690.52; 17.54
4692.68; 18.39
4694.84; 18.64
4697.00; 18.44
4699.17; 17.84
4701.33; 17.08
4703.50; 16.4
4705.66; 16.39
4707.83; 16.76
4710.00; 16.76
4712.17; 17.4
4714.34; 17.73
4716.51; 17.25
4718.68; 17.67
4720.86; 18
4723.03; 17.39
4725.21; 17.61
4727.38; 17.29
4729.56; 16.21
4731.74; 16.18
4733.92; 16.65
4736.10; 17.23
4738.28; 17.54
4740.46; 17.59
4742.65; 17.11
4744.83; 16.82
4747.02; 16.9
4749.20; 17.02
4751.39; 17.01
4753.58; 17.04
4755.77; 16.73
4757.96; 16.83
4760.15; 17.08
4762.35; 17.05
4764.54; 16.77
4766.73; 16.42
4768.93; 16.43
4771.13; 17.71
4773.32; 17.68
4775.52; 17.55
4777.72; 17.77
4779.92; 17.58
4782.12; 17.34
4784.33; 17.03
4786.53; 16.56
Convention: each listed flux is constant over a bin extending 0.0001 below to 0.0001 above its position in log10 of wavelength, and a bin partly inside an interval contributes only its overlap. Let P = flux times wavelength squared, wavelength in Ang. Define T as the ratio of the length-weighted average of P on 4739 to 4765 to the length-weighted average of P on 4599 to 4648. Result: 1.03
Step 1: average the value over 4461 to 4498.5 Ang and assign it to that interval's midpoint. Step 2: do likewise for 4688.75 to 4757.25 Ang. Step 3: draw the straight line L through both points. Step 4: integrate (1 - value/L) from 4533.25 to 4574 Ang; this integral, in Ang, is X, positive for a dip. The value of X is 0.6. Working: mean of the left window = 16.5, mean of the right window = 17.2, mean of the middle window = 16.5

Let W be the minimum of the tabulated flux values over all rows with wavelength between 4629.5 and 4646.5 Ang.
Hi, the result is 17.52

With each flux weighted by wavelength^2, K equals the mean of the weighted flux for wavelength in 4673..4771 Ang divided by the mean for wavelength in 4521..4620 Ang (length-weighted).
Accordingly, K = 1.1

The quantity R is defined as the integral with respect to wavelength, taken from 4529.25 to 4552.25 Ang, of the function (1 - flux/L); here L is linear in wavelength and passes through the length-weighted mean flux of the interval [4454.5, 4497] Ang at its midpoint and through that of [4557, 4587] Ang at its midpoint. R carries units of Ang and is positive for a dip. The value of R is 1.6 Ang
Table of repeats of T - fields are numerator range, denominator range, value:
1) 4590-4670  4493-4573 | 1.08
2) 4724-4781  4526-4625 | 1.10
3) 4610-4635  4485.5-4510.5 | 1.10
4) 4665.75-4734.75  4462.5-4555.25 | 1.14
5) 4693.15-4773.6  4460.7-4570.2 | 1.14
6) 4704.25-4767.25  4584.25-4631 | 1.05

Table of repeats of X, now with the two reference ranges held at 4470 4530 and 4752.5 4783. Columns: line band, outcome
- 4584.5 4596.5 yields 0.05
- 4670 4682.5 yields -0.08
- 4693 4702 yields -0.54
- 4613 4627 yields -0.52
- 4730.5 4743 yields 0.05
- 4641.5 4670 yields -0.22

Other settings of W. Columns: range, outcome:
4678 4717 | 16.39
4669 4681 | 16.62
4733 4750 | 16.65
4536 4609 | 15.35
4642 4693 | 15.9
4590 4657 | 16.37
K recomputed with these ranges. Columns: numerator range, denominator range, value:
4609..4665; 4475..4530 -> 1.10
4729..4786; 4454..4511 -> 1.18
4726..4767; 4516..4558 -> 1.15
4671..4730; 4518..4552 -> 1.17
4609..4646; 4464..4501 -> 1.13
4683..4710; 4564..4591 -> 1.08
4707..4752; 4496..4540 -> 1.13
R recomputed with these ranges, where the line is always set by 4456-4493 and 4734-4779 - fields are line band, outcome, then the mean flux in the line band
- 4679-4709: -1.1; 17.5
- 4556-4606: -1.6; 17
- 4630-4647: -1.0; 17.7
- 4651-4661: -0.1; 16.9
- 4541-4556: 0.4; 16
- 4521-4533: -0.2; 16.6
